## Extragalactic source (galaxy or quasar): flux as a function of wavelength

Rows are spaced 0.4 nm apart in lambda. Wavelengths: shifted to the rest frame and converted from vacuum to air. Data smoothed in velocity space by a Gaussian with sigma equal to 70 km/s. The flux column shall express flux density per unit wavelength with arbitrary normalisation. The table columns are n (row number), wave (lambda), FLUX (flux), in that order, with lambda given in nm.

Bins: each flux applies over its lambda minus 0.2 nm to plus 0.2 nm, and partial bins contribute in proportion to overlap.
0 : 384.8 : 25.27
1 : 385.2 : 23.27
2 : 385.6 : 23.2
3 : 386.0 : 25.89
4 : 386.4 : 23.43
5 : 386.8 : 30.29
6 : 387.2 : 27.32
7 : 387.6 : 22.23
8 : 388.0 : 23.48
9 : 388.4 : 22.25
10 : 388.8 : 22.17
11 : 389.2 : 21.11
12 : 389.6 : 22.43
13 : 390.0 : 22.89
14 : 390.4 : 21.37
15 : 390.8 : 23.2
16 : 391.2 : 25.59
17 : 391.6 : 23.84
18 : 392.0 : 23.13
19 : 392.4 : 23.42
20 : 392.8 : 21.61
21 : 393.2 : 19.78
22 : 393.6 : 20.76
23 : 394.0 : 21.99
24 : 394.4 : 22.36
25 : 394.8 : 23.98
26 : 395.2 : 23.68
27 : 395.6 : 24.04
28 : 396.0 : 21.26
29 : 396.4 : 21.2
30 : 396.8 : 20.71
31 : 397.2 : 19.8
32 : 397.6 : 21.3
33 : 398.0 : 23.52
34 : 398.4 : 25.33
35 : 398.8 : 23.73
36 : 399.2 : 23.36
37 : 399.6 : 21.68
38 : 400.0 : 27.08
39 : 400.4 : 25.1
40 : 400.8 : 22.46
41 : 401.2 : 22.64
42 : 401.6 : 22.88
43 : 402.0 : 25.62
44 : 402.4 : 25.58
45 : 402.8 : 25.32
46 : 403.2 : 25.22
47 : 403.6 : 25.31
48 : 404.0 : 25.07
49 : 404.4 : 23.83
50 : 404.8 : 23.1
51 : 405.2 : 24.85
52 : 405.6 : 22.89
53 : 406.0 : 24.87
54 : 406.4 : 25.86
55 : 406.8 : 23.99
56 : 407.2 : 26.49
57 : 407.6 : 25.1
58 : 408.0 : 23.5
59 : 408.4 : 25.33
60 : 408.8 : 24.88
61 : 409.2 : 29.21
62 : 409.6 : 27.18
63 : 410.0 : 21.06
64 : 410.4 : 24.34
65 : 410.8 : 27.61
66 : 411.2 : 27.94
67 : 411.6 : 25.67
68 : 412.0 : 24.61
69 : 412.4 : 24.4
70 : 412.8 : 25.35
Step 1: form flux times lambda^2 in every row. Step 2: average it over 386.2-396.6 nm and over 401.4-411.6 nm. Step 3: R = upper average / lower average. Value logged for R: 1.18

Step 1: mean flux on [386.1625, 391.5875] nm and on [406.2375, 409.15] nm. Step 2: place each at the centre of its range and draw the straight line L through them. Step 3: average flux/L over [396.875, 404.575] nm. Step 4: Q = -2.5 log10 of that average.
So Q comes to 0.03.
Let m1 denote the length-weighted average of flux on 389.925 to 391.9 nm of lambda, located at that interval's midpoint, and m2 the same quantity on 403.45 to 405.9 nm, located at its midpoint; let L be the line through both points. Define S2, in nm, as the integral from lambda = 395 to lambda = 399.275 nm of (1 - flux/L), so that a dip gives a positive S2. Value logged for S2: 0.22 nm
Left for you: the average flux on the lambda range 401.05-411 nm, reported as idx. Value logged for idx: 24.9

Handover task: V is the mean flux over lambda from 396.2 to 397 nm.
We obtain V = 21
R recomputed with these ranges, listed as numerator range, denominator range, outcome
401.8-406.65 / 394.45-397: 1.15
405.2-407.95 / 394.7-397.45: 1.19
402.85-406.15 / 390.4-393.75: 1.15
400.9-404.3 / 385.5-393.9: 1.13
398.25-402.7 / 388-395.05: 1.12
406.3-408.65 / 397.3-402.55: 1.09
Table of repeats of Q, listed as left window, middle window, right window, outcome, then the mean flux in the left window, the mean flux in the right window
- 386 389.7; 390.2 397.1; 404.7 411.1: 0.088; 24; 25.1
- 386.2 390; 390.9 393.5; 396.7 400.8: 0.035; 23.8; 23.2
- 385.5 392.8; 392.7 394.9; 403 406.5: 0.109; 23.7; 24.5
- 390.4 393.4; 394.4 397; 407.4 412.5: 0.043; 22.8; 25.5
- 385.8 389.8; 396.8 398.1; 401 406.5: 0.146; 24.1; 24.5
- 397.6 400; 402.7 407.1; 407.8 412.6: 0.001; 23.6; 25.5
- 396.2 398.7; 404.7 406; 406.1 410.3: 0.024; 22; 25.2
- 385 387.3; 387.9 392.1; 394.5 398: 0.062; 25.5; 22.1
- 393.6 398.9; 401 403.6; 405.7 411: -0.033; 22.4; 25.3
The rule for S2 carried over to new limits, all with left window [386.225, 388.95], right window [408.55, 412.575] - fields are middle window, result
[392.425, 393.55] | 0.166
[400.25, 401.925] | 0.120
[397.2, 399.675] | 0.208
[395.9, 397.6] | 0.286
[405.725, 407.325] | 0.022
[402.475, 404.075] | 0.003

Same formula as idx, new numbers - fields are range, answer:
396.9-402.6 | 23.5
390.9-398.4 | 22.4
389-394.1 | 22.4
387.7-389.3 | 22.3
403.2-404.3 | 25.1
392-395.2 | 22.2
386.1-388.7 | 24.8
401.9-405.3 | 24.9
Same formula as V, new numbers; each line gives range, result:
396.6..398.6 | 22.1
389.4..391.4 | 23.1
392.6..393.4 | 20.7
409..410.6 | 25.4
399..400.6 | 24.3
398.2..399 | 24.5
